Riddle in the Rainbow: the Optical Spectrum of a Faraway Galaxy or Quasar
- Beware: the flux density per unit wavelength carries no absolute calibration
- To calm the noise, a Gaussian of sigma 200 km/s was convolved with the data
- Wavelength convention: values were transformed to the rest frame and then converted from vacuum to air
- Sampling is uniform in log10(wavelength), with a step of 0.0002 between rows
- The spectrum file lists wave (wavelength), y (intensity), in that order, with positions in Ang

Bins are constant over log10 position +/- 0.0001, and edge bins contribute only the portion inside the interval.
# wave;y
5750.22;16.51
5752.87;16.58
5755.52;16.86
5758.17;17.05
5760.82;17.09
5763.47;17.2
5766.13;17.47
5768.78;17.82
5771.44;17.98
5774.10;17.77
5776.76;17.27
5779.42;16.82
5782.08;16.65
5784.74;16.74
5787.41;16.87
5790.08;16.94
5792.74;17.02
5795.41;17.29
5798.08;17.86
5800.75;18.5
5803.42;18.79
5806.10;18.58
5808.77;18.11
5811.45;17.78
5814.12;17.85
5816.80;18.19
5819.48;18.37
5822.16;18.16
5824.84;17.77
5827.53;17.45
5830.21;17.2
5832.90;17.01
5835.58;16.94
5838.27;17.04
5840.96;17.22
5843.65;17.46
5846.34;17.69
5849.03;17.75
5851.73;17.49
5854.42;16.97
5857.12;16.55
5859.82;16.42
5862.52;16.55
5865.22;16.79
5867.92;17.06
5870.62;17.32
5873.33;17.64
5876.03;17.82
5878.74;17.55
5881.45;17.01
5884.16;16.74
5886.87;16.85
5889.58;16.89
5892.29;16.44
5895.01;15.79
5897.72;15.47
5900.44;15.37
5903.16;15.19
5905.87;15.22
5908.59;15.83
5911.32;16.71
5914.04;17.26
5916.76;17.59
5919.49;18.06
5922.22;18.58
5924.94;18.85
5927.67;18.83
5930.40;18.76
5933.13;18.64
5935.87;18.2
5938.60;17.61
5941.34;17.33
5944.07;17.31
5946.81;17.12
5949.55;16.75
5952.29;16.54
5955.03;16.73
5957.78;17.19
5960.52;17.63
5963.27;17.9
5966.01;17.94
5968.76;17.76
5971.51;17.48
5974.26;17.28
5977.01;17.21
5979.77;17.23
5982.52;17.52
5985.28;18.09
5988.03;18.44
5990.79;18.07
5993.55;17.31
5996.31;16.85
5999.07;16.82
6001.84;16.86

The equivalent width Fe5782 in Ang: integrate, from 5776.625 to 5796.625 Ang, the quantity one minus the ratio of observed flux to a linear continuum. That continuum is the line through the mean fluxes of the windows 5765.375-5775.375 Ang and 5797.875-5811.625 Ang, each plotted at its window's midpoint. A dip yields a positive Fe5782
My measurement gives 1.2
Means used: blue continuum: 17.8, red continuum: 18.3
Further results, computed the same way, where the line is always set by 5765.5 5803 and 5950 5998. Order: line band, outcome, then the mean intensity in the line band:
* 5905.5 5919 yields 0.56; 16.7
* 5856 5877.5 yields 0.49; 17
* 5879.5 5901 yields 1.29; 16.4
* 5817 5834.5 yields -0.28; 17.7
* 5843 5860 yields 0.18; 17.2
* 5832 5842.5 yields 0.21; 17.1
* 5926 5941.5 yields -0.77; 18.3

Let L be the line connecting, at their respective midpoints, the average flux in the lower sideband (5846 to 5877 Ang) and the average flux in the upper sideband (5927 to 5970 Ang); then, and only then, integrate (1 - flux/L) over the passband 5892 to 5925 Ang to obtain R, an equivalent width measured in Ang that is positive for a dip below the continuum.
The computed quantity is 1.6 Ang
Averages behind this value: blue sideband 17.1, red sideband 17.6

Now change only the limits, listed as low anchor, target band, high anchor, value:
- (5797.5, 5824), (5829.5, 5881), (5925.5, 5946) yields 2.8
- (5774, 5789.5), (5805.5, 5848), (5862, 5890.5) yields -1.6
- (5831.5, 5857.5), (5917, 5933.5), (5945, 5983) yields -1.2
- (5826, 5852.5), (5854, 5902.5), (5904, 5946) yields 2.1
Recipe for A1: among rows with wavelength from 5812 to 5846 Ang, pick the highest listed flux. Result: 18.37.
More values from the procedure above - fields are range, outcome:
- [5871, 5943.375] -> 18.85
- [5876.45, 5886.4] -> 17.55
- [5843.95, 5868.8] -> 17.75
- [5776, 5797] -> 17.29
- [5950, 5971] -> 17.94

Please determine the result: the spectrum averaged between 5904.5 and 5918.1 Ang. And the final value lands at 16.5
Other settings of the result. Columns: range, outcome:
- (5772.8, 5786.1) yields 17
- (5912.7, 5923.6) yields 17.9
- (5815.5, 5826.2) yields 18.1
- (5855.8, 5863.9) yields 16.5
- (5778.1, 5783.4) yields 16.7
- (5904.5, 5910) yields 15.5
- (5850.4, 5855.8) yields 17.2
